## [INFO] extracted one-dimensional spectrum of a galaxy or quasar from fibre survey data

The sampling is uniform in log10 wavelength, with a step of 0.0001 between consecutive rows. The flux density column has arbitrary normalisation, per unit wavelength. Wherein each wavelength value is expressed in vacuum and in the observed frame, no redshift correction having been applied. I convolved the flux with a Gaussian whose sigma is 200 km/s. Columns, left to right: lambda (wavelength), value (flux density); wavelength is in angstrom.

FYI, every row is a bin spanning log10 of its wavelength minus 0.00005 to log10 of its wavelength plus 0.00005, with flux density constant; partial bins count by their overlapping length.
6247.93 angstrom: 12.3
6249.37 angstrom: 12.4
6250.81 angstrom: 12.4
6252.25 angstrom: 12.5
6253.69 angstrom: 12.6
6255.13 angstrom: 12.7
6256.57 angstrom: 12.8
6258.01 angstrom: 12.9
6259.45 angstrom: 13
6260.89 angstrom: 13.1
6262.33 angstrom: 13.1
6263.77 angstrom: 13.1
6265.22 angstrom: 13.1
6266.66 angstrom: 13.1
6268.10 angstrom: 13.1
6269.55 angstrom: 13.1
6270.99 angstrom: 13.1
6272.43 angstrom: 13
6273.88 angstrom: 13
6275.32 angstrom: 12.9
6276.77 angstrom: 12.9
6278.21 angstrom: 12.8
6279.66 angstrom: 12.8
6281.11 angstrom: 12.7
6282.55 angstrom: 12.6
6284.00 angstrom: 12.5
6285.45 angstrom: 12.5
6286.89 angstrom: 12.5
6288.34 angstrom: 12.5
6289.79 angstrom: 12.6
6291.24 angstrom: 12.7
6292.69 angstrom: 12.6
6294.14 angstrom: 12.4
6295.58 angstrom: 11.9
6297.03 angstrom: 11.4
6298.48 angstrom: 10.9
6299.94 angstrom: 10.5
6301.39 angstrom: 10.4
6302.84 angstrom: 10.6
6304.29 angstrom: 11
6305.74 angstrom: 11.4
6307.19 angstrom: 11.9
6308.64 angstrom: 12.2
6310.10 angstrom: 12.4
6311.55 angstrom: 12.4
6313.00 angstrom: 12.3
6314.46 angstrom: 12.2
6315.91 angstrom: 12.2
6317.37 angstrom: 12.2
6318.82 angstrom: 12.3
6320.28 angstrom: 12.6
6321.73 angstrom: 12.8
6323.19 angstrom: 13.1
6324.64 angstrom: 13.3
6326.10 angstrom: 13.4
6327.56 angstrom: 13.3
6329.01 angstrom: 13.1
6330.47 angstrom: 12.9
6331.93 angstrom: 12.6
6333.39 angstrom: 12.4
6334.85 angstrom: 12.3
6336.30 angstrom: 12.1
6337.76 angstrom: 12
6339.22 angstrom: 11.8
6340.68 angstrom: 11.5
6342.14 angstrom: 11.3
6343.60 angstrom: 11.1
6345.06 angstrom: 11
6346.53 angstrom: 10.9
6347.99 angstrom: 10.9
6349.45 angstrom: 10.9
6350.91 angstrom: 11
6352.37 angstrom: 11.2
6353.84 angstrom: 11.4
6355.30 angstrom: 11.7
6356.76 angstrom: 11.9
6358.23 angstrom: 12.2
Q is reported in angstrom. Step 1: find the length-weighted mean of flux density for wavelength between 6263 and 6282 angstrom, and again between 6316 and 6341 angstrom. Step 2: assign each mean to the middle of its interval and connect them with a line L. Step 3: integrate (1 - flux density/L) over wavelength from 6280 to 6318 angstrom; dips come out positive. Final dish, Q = 2.38 angstrom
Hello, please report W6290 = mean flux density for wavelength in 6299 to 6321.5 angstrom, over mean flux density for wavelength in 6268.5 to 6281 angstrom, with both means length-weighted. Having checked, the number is 0.9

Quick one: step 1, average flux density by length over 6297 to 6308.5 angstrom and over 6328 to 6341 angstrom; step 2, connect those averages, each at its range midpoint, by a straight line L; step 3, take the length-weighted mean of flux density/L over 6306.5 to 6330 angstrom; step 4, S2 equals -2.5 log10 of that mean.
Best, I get -0.082 mag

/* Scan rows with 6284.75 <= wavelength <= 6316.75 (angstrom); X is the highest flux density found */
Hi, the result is 12.7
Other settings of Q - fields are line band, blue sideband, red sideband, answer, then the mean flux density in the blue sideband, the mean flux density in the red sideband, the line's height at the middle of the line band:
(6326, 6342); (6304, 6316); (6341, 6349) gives -1.5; 12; 11.1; 11.4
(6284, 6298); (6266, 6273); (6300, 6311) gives -0.3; 13.1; 11.4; 12.1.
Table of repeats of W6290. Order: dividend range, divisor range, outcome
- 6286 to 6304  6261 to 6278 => 0.90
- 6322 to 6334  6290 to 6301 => 1.11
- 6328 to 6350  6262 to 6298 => 0.93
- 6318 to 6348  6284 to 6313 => 1.03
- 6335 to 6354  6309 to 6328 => 0.90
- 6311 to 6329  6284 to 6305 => 1.08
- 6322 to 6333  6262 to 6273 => 1.00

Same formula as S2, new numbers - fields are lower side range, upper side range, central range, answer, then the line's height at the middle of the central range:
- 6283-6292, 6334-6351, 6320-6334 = -0.11 mag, 11.7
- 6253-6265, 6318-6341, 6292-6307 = 0.13 mag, 12.7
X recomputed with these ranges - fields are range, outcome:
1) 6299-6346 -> 13.4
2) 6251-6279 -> 13.1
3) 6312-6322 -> 12.8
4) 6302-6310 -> 12.2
